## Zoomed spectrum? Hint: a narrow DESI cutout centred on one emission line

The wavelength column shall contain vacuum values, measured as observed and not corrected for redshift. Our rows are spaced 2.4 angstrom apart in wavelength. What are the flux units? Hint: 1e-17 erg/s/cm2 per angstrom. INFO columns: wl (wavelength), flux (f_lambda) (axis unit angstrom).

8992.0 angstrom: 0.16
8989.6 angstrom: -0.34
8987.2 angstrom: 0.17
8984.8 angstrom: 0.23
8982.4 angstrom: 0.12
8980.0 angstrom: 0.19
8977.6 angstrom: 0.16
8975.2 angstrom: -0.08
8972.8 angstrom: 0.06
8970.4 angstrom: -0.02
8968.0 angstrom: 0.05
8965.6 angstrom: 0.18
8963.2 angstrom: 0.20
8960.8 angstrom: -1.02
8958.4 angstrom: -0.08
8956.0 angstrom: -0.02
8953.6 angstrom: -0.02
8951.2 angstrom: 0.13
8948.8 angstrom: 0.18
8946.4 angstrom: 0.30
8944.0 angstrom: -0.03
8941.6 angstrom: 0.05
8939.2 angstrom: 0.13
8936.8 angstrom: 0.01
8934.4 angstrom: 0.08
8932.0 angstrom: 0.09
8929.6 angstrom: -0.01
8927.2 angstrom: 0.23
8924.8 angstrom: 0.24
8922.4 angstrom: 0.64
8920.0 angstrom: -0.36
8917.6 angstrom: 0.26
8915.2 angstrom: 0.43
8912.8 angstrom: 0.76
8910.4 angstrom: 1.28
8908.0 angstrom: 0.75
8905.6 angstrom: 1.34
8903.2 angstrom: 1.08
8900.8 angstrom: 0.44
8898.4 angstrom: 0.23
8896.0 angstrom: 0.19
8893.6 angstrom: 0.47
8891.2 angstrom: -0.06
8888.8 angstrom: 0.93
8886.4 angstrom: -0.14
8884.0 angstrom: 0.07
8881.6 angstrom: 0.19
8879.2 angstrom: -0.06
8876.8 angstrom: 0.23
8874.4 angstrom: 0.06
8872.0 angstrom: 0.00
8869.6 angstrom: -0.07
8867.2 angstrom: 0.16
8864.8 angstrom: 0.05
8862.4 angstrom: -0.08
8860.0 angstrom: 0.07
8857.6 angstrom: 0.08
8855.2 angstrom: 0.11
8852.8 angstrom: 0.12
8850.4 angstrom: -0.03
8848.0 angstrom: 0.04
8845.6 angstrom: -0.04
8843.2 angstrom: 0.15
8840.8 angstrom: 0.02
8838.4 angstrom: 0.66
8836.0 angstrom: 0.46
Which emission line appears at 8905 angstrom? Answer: [O II]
